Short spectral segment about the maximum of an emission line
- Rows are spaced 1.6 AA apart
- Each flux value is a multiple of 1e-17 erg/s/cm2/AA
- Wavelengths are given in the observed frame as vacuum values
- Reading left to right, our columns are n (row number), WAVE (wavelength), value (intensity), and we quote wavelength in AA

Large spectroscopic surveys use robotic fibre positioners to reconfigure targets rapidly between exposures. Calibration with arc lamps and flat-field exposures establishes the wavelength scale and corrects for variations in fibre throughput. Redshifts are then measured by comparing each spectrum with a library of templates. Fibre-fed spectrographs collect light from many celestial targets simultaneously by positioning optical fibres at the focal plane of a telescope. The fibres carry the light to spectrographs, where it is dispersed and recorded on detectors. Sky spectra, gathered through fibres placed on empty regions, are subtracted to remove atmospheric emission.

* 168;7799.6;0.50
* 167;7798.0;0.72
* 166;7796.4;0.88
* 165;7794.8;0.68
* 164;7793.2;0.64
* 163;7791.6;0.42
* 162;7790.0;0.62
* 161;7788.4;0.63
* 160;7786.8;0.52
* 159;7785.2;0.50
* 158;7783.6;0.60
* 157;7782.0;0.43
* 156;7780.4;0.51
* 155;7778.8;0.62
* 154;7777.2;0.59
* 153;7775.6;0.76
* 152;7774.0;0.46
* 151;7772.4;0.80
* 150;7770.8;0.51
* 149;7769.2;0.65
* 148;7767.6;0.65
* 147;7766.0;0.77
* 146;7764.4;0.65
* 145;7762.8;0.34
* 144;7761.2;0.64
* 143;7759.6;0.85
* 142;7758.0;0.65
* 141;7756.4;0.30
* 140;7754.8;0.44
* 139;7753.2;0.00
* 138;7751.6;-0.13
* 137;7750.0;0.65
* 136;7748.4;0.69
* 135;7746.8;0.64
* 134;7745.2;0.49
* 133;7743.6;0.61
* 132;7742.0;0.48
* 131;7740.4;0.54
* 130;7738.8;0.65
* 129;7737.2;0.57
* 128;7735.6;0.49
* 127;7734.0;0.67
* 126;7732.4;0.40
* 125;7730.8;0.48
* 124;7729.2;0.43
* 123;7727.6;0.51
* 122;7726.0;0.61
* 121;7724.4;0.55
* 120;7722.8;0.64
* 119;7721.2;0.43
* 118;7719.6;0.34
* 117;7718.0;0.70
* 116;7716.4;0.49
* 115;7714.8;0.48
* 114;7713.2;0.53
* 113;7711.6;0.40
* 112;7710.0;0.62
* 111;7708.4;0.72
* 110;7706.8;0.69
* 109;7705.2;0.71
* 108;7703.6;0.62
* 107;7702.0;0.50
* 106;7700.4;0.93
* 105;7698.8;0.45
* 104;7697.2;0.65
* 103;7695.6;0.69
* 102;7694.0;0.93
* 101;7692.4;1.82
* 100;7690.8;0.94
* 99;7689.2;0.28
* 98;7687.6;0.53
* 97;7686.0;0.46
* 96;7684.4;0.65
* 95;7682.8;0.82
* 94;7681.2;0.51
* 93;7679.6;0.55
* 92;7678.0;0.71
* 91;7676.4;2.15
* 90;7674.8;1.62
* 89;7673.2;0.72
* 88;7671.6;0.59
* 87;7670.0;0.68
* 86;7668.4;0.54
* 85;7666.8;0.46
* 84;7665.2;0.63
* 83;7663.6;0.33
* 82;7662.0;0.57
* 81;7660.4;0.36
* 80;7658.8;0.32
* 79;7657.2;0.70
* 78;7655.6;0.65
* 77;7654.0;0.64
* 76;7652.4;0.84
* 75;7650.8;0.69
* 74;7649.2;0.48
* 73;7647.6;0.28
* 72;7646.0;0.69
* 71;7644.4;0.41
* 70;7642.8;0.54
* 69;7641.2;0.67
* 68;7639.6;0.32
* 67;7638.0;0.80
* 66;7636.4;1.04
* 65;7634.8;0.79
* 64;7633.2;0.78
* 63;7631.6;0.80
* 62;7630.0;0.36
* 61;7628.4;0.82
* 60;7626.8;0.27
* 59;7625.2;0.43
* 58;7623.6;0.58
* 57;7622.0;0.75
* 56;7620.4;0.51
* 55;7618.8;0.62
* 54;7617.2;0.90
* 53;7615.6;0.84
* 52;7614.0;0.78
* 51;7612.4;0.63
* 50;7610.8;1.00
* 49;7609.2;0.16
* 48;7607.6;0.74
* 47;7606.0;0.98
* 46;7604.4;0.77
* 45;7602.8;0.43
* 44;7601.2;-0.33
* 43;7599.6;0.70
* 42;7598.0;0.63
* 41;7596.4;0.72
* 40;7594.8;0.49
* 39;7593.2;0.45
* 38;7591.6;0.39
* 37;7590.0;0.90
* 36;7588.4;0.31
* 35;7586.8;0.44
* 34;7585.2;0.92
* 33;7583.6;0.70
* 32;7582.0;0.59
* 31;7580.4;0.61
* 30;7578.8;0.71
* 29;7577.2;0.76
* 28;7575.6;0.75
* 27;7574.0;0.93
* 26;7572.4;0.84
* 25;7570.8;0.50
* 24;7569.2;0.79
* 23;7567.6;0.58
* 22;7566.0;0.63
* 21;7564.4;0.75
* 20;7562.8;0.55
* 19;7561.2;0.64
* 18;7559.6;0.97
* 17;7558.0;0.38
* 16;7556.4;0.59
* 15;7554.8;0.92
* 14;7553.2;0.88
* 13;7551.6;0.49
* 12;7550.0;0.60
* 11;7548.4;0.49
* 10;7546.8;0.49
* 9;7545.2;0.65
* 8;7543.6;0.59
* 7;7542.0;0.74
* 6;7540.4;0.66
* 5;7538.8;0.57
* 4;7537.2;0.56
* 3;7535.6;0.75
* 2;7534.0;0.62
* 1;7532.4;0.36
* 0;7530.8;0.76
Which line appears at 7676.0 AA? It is [S II]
